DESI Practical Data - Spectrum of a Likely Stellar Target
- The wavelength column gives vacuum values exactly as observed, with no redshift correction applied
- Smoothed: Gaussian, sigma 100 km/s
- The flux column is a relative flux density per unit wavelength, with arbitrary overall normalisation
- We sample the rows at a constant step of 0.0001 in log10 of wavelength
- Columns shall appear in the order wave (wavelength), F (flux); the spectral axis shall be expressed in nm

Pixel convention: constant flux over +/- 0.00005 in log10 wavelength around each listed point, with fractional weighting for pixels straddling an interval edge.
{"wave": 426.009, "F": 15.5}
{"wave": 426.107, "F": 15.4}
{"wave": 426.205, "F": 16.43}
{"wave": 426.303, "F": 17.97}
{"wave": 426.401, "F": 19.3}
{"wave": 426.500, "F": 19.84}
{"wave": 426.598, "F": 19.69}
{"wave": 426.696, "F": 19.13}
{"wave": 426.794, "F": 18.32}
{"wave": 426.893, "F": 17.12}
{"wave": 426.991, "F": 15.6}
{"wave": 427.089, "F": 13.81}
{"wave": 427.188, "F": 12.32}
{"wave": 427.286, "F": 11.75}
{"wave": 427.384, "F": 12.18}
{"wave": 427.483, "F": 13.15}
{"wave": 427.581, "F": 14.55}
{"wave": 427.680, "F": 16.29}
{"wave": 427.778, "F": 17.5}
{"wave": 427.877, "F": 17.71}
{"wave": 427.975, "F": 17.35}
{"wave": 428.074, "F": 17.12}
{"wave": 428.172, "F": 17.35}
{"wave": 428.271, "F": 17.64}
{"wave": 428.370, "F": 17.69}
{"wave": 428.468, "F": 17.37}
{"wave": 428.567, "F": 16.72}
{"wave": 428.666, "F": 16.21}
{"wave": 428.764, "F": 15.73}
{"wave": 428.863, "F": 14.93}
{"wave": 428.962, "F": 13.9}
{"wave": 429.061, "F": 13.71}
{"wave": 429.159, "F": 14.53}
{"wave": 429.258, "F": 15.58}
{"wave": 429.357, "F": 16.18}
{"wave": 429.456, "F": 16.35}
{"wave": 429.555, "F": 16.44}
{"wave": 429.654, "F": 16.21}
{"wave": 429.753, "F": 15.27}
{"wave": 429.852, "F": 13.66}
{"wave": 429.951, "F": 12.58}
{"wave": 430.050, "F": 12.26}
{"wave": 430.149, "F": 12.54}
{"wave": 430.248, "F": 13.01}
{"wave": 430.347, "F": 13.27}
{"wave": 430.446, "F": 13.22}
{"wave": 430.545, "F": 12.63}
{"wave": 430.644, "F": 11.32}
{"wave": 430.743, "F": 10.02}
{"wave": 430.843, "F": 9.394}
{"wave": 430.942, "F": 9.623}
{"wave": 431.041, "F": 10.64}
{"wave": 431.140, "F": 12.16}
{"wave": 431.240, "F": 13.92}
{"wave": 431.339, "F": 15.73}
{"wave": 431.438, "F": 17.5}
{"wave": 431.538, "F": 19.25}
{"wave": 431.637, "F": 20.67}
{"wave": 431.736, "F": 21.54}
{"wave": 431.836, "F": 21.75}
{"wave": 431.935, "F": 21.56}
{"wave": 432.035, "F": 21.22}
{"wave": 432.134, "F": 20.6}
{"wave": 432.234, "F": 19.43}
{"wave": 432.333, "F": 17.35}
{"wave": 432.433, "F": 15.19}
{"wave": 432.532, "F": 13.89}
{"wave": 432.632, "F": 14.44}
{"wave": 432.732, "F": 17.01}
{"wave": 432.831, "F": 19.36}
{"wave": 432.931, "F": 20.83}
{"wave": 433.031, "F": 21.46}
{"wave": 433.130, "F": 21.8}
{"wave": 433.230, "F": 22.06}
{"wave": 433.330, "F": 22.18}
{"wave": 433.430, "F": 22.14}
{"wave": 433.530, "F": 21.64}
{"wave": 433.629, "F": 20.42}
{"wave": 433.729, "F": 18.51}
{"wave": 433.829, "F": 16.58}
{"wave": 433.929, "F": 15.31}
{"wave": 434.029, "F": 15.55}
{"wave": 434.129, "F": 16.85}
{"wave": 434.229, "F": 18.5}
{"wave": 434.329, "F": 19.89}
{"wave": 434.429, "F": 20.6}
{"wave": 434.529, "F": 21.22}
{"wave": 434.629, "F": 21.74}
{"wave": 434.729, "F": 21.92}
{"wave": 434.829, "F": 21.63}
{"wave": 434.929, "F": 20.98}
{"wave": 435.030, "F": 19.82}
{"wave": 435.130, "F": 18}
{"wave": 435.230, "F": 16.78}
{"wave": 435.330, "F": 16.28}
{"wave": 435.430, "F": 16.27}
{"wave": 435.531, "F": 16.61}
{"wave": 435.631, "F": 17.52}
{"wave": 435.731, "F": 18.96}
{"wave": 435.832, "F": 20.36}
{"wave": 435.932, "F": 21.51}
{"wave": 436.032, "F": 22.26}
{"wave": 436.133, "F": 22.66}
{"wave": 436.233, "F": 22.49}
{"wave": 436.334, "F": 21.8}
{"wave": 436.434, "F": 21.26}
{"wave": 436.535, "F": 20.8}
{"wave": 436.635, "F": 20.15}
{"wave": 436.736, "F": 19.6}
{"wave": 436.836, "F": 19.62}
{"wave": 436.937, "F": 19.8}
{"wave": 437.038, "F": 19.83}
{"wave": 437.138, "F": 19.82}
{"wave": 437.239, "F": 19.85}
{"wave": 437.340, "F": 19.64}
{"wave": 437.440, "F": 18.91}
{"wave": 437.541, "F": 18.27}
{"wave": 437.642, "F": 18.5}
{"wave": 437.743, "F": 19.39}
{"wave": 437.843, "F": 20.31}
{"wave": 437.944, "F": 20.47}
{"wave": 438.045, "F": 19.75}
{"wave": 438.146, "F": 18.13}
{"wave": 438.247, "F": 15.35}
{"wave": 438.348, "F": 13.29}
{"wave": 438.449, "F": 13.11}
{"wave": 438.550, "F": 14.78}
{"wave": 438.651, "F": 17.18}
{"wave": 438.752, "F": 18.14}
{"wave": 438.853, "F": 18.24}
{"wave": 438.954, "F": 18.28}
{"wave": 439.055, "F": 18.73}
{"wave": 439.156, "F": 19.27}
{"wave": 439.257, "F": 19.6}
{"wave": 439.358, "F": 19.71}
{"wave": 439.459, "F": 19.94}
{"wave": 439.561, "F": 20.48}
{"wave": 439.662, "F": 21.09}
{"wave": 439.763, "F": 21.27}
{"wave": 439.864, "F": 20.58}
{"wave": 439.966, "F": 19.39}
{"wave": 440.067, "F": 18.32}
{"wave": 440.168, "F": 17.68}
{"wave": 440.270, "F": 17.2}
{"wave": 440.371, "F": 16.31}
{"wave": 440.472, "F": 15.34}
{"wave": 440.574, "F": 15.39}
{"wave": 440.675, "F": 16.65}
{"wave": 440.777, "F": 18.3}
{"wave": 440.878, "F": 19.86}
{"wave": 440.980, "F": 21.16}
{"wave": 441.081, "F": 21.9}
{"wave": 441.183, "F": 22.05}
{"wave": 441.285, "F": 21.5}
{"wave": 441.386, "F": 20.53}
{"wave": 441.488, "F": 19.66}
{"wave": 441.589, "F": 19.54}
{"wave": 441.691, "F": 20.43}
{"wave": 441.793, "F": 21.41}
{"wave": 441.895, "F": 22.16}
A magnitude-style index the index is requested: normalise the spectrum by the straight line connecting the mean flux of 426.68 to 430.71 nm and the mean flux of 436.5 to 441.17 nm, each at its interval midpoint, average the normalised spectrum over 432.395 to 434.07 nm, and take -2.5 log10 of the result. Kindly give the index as -0.13 mag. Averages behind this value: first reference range 15.1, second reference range 18.7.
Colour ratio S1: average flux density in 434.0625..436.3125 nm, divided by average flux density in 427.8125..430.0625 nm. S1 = 1.24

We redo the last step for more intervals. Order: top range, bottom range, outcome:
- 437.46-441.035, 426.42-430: 1.15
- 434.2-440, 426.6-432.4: 1.24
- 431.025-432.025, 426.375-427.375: 1.09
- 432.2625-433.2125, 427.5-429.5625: 1.12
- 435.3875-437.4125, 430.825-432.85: 1.19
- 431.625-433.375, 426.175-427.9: 1.20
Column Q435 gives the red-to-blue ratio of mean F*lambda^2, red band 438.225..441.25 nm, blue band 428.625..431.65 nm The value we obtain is 1.36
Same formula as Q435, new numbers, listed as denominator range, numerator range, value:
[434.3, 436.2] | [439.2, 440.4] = 1.00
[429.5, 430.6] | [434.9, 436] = 1.38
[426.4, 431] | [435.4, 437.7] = 1.37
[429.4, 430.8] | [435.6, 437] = 1.58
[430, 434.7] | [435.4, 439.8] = 1.14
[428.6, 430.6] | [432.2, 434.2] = 1.31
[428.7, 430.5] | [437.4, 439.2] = 1.28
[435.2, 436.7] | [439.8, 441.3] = 0.97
